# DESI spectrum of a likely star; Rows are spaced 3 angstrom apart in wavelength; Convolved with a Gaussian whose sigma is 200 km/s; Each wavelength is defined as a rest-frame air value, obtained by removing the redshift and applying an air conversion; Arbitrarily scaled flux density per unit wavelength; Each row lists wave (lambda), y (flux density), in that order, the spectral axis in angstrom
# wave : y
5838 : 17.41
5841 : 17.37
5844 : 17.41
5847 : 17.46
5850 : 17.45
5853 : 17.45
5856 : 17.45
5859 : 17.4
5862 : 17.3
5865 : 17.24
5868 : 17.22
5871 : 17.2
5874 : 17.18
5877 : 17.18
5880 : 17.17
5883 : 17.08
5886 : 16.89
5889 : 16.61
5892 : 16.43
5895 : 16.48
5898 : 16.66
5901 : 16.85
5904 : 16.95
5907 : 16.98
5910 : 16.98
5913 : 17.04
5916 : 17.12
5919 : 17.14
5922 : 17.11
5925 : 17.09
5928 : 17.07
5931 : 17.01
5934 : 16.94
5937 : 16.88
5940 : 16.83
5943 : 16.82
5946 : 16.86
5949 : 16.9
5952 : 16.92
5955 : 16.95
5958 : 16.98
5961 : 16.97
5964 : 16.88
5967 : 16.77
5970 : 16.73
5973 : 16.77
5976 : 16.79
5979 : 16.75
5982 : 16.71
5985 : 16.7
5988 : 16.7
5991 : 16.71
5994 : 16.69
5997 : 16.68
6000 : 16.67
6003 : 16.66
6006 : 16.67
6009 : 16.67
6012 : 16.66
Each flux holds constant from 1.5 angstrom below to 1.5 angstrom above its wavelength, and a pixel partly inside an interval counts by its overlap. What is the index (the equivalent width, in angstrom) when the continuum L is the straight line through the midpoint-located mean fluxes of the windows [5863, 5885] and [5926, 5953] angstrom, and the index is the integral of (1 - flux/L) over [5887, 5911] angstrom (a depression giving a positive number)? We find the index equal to 0.5 angstrom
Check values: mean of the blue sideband 17.2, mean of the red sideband 16.9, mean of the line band 16.7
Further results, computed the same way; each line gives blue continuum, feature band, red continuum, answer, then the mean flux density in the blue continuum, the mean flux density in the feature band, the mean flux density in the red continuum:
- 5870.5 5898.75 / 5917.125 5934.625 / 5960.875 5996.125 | -0.3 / 16.9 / 17.1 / 16.8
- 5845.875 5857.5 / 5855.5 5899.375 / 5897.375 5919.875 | 0.5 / 17.5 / 17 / 17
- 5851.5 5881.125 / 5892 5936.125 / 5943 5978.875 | 0.3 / 17.3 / 16.9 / 16.9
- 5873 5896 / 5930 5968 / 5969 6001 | -0.3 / 16.9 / 16.9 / 16.7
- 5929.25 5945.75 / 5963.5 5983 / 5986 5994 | 0.0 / 16.9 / 16.8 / 16.7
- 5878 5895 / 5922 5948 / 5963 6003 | -0.3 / 16.8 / 16.9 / 16.7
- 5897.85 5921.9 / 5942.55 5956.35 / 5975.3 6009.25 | 0.0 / 17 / 16.9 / 16.7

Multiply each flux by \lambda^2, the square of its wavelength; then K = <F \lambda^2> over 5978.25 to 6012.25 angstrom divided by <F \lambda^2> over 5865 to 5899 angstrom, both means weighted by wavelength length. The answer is 1.02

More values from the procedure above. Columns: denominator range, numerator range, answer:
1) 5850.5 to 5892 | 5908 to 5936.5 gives 1.01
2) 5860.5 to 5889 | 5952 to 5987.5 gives 1.01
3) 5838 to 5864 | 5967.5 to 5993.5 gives 1.00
